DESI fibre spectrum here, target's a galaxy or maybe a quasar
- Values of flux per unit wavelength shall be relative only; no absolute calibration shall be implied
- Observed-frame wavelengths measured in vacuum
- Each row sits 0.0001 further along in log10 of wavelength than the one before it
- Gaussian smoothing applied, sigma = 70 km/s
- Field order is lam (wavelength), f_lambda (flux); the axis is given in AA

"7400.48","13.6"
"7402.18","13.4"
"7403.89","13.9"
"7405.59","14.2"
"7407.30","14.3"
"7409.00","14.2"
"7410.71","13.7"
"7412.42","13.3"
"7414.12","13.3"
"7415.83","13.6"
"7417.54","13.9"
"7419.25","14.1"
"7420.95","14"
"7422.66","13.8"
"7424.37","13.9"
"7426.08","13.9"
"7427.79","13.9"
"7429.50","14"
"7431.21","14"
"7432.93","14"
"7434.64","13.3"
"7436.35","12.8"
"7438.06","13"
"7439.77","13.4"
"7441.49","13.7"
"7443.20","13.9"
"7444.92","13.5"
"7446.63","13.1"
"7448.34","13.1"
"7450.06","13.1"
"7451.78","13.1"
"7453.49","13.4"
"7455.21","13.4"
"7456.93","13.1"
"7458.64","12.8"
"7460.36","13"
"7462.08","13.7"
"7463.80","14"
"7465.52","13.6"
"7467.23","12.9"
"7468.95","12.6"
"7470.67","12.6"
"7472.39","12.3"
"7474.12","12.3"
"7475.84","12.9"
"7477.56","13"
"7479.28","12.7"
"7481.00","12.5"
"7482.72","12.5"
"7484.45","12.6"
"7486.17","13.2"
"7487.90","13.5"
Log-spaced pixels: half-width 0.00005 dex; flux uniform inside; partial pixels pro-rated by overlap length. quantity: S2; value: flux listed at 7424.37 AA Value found 13.9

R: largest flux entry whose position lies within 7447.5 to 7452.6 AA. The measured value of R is 13.1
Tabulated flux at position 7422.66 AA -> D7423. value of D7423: 13.8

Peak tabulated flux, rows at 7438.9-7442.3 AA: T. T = 13.7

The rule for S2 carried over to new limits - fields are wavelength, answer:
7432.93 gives 14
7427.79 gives 13.9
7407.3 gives 14.3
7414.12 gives 13.3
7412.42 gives 13.3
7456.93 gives 13.1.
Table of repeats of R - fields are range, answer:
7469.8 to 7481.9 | 13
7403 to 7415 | 14.3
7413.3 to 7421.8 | 14.1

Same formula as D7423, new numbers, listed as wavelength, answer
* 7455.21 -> 13.4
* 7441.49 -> 13.7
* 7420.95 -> 14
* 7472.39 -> 12.3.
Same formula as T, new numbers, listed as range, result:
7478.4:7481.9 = 12.7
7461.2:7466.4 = 14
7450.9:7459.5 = 13.4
